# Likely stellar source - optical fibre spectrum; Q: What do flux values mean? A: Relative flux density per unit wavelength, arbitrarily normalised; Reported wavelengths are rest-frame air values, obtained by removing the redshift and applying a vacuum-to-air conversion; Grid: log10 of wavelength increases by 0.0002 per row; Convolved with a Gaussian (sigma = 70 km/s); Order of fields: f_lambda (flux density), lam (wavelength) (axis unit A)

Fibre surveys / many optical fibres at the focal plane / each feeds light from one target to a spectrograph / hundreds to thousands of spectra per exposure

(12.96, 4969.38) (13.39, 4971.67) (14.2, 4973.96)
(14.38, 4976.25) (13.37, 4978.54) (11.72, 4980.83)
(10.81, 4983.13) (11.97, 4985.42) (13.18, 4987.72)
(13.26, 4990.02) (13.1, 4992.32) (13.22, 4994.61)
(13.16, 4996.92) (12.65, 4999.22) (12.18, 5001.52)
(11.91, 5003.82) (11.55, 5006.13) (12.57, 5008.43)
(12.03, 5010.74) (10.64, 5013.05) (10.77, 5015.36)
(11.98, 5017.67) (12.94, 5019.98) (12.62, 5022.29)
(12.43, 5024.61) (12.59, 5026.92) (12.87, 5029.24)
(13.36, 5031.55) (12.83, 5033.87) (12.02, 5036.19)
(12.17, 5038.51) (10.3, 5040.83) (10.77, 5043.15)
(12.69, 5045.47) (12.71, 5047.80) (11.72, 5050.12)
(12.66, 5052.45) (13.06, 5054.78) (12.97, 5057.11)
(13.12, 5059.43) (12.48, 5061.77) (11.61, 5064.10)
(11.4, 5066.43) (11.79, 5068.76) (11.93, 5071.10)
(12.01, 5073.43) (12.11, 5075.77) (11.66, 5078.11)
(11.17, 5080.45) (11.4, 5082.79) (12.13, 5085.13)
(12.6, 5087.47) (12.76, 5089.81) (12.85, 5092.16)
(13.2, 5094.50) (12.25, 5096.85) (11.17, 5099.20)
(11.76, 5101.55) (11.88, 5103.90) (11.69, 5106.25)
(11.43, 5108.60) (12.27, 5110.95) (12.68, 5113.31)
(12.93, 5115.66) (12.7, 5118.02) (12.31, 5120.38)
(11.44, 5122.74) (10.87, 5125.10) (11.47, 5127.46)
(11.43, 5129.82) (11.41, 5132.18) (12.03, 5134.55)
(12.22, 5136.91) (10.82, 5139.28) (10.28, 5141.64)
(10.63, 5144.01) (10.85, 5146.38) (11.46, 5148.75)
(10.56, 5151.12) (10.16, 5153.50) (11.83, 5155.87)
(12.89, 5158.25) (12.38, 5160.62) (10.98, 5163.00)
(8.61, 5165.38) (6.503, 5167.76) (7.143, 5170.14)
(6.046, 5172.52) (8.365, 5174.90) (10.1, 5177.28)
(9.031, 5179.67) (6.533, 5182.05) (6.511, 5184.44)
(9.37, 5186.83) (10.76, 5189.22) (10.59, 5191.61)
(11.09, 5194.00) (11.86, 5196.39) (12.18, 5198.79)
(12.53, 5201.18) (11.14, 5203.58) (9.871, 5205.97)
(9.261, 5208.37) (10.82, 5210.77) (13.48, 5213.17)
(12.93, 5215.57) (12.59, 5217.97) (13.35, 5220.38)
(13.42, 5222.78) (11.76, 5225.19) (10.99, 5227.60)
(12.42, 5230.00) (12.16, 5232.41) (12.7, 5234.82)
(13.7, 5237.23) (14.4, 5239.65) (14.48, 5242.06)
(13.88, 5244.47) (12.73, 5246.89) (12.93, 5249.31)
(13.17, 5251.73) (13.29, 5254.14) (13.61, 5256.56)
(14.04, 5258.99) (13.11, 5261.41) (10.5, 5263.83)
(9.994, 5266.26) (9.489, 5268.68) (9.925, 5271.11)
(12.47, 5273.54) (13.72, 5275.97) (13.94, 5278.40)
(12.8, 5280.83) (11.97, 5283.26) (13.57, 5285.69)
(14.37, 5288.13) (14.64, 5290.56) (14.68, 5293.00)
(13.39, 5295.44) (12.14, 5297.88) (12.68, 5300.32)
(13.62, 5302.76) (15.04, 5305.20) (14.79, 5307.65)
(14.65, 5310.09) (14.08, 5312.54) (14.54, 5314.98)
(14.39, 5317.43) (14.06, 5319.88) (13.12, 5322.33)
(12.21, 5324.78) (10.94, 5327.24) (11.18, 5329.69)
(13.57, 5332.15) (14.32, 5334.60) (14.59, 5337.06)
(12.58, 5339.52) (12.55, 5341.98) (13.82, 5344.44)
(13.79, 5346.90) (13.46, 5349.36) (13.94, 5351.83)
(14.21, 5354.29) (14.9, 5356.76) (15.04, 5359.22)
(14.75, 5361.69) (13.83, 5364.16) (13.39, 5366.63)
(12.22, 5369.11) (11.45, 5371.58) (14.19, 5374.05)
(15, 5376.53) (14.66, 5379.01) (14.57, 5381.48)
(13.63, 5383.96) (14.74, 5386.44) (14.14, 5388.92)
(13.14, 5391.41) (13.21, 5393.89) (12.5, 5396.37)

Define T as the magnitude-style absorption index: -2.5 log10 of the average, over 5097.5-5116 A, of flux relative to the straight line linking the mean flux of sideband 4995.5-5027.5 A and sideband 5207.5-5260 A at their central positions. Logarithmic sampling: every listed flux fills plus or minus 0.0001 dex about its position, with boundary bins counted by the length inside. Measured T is 0.04 mag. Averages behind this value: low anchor 12.1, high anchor 12.8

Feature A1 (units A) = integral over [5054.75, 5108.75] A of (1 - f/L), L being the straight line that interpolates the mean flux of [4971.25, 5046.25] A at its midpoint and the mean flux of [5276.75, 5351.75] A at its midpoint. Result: 2.5 A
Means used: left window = 12.4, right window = 13.5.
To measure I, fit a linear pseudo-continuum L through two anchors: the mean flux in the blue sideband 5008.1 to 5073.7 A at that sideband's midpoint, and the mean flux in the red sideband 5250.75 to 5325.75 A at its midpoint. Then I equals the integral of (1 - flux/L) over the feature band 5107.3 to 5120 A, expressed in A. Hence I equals 0.1 A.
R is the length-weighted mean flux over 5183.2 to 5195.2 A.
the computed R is 9.65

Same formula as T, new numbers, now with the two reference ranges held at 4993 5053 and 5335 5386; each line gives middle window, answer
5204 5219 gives 0.15 mag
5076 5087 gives 0.07 mag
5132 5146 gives 0.14 mag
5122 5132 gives 0.13 mag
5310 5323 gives -0.04 mag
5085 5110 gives 0.04 mag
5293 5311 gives -0.02 mag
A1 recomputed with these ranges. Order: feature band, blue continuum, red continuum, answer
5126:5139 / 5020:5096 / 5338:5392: 1.04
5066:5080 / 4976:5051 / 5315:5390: 0.81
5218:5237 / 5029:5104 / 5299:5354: 0.79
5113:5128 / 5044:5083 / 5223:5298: 0.36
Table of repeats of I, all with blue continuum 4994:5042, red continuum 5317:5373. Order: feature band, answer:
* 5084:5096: -0.2 A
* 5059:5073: 0.4 A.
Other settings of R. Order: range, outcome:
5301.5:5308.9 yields 14.5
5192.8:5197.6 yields 11.5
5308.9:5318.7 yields 14.4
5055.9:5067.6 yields 12.3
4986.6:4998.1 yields 13.2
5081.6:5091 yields 12.2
